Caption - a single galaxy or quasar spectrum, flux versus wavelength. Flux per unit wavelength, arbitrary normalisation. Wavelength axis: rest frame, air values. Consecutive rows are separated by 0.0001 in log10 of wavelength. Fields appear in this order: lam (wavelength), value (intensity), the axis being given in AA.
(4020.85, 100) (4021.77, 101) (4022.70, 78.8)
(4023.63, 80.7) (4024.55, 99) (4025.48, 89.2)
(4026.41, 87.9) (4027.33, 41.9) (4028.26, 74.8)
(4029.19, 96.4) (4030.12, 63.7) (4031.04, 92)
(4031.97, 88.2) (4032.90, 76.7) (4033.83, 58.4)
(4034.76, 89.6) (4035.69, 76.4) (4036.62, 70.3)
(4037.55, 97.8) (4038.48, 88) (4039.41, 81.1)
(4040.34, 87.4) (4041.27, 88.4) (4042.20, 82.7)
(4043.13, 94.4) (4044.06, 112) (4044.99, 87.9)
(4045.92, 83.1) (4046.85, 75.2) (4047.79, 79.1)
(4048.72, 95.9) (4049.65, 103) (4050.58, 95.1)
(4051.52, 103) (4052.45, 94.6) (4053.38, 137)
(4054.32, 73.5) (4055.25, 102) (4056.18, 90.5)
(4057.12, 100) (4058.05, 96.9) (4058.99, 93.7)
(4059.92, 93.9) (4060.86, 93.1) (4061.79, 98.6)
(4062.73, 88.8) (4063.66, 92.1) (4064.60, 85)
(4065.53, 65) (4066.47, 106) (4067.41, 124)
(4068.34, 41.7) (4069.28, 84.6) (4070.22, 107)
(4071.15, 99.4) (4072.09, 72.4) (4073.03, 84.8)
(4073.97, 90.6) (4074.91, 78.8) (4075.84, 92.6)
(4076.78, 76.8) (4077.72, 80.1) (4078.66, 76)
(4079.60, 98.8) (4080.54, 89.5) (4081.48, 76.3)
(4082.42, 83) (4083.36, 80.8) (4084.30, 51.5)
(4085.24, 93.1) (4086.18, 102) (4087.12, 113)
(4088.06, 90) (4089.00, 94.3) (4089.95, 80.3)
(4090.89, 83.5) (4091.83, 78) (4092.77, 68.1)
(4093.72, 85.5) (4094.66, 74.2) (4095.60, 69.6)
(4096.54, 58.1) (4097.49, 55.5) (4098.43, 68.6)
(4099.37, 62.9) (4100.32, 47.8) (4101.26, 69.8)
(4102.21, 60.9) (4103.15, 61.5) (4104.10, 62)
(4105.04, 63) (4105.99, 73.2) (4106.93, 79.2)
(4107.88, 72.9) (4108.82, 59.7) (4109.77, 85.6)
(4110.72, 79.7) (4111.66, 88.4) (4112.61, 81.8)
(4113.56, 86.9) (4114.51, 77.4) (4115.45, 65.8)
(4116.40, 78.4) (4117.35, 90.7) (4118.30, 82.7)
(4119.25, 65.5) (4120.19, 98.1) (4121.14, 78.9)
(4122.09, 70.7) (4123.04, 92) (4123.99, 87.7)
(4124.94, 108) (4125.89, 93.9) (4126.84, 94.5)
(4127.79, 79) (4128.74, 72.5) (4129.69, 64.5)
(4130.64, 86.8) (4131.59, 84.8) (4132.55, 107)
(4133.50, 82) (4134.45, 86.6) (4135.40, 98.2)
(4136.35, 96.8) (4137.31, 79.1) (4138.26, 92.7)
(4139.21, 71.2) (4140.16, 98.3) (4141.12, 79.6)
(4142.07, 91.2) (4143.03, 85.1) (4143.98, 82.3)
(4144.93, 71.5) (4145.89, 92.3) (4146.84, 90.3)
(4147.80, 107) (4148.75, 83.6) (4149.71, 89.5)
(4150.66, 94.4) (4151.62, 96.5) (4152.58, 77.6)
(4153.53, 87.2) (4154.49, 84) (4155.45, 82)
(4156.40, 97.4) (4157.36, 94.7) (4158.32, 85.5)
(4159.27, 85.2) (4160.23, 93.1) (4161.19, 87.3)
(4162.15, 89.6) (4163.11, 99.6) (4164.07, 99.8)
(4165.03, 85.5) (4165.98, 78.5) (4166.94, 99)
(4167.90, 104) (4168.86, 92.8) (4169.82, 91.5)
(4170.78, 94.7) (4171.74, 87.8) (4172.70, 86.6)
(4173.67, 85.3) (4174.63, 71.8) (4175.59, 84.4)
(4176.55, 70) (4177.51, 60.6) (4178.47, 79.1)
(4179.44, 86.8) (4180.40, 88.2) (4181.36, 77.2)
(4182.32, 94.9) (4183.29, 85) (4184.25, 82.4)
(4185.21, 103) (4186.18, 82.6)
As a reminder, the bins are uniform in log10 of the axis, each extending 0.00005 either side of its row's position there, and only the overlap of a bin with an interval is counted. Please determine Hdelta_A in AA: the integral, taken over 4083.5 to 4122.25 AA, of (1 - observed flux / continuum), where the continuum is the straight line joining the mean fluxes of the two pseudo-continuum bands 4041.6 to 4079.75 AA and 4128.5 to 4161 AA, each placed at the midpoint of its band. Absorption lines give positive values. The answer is 5.8 AA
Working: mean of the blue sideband 90.9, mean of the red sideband 87.5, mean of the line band 75.9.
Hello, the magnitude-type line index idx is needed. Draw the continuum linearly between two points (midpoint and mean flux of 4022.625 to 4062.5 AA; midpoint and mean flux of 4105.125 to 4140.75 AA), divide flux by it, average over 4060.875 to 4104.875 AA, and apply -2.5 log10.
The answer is 0.070 mag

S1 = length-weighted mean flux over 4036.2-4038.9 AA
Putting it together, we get 85.6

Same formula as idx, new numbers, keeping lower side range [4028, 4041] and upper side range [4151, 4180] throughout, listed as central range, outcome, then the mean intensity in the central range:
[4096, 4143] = 0.083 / 79.1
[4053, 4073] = -0.116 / 92.2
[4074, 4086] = 0.017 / 82.3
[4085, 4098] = 0.033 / 81.5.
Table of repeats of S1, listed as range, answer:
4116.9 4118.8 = 86.2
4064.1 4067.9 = 94.6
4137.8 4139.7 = 82.3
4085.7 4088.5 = 102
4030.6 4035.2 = 80.8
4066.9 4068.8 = 83.6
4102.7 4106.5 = 65.1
